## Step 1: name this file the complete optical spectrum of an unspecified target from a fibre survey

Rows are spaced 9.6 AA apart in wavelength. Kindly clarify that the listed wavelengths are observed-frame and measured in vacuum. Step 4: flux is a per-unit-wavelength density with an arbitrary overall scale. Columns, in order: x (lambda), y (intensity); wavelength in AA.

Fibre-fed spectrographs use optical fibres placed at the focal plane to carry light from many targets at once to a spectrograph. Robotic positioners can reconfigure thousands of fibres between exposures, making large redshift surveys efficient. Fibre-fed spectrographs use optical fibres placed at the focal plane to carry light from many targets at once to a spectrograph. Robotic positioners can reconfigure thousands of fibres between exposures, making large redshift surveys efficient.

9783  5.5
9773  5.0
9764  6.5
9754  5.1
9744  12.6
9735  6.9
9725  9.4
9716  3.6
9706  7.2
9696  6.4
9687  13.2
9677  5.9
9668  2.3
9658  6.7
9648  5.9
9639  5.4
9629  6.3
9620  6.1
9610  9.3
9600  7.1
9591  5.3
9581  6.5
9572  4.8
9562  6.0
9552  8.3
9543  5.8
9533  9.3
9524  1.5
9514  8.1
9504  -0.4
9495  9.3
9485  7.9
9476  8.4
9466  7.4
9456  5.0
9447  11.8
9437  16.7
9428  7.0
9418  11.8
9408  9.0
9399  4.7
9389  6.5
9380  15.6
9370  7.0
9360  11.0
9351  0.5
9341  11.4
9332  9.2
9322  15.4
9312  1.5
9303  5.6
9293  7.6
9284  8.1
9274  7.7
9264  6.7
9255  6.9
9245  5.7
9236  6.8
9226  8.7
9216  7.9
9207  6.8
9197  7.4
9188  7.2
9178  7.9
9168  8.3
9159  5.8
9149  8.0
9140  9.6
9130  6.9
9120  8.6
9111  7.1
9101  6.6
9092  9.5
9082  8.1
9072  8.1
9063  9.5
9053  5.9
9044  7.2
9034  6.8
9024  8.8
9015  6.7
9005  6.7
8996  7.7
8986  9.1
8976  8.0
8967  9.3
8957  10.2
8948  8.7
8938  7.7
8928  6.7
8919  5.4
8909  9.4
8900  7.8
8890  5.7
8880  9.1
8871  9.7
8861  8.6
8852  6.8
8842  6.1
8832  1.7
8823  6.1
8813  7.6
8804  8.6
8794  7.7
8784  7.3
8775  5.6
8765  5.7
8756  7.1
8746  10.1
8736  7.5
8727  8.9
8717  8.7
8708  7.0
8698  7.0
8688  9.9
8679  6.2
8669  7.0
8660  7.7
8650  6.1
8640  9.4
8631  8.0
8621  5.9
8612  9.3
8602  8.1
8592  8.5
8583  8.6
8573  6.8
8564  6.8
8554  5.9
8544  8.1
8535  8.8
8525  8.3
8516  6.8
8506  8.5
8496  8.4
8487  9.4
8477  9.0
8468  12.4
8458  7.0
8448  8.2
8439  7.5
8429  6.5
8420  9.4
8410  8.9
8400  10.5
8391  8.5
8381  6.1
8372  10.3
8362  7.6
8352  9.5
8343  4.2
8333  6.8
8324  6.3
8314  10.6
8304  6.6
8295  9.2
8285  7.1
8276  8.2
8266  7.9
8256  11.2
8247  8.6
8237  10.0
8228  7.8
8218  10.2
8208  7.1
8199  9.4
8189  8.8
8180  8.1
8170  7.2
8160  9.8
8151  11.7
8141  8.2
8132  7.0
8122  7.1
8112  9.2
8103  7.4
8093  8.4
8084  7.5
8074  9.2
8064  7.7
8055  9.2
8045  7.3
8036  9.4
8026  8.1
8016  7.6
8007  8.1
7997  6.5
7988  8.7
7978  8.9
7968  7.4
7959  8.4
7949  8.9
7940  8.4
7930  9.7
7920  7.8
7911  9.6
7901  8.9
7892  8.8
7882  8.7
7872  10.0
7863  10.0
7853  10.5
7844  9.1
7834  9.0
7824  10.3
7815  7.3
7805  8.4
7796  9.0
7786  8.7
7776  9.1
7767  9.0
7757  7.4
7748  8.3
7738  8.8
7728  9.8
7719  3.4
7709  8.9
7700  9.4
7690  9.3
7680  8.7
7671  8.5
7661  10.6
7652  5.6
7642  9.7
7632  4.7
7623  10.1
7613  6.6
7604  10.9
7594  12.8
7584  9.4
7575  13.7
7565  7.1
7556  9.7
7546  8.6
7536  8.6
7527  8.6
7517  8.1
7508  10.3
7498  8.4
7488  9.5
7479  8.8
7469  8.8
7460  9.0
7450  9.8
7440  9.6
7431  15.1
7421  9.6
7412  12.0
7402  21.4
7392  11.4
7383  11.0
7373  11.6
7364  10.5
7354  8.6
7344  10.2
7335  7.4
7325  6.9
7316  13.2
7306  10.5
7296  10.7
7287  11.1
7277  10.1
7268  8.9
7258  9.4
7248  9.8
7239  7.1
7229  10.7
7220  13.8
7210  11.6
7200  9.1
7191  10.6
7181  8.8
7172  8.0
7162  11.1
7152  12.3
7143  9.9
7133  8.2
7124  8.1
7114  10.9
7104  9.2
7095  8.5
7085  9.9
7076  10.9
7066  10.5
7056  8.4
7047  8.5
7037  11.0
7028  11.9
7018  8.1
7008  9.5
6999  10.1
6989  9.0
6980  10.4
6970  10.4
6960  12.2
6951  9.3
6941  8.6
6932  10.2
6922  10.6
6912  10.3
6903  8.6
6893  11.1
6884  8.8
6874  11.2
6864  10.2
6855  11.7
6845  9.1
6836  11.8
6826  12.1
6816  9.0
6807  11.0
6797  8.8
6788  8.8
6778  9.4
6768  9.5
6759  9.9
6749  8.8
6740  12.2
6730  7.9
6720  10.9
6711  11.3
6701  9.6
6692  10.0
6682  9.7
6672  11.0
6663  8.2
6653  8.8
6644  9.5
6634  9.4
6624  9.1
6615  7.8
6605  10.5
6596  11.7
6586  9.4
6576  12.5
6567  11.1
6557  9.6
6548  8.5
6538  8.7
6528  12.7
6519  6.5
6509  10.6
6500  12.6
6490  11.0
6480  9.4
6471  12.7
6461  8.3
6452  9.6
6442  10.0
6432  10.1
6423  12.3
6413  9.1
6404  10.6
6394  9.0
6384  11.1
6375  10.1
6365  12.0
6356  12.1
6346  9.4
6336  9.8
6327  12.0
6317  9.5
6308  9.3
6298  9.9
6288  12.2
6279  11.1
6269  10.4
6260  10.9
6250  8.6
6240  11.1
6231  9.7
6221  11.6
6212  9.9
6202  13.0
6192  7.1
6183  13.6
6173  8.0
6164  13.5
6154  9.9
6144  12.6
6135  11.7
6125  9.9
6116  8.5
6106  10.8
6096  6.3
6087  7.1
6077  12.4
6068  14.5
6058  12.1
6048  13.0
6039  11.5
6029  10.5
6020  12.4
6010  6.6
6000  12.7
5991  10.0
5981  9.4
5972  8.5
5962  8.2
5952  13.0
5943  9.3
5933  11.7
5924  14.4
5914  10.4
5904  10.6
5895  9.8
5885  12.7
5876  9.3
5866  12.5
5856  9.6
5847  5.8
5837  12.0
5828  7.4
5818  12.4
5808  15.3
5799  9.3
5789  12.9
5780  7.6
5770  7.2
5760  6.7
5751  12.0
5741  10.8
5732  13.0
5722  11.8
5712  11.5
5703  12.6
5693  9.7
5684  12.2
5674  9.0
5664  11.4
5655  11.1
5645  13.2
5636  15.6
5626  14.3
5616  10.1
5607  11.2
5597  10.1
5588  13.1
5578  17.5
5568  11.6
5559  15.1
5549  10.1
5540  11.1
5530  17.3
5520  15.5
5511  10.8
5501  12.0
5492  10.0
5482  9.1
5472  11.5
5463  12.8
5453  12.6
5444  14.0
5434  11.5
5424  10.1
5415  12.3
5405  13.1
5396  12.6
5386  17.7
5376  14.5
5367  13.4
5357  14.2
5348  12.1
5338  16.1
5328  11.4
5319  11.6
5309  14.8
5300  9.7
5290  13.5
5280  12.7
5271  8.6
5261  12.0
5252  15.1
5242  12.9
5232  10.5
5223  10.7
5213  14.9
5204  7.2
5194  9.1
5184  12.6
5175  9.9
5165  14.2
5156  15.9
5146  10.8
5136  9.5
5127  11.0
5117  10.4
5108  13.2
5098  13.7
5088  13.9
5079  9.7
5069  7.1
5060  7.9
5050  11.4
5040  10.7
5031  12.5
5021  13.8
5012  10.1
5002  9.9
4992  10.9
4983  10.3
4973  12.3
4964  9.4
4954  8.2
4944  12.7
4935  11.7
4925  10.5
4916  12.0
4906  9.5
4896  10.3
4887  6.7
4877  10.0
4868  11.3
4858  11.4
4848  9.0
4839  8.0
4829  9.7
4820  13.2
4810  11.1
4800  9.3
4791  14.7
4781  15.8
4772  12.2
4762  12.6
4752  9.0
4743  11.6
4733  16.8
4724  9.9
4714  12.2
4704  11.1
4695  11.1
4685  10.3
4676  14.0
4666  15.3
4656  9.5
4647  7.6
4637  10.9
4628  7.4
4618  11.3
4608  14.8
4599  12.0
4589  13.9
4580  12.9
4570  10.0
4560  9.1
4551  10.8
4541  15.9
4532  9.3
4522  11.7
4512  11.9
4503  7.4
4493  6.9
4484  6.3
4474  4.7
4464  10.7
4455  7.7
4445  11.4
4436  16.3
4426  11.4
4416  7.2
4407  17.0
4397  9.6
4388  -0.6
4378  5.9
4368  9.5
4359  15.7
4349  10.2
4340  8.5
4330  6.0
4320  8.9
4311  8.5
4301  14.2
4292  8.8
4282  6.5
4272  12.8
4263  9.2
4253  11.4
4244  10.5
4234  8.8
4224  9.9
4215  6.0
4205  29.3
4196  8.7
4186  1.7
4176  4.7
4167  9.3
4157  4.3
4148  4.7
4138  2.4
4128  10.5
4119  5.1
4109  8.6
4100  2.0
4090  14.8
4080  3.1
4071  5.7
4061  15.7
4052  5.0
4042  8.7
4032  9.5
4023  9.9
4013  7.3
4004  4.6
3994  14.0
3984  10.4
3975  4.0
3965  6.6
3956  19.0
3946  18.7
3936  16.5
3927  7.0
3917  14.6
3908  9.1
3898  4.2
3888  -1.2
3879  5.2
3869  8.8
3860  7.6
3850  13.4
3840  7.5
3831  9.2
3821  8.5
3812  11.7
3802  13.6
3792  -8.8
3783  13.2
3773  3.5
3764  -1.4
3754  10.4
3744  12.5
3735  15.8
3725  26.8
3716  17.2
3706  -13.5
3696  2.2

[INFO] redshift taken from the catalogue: 0.128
